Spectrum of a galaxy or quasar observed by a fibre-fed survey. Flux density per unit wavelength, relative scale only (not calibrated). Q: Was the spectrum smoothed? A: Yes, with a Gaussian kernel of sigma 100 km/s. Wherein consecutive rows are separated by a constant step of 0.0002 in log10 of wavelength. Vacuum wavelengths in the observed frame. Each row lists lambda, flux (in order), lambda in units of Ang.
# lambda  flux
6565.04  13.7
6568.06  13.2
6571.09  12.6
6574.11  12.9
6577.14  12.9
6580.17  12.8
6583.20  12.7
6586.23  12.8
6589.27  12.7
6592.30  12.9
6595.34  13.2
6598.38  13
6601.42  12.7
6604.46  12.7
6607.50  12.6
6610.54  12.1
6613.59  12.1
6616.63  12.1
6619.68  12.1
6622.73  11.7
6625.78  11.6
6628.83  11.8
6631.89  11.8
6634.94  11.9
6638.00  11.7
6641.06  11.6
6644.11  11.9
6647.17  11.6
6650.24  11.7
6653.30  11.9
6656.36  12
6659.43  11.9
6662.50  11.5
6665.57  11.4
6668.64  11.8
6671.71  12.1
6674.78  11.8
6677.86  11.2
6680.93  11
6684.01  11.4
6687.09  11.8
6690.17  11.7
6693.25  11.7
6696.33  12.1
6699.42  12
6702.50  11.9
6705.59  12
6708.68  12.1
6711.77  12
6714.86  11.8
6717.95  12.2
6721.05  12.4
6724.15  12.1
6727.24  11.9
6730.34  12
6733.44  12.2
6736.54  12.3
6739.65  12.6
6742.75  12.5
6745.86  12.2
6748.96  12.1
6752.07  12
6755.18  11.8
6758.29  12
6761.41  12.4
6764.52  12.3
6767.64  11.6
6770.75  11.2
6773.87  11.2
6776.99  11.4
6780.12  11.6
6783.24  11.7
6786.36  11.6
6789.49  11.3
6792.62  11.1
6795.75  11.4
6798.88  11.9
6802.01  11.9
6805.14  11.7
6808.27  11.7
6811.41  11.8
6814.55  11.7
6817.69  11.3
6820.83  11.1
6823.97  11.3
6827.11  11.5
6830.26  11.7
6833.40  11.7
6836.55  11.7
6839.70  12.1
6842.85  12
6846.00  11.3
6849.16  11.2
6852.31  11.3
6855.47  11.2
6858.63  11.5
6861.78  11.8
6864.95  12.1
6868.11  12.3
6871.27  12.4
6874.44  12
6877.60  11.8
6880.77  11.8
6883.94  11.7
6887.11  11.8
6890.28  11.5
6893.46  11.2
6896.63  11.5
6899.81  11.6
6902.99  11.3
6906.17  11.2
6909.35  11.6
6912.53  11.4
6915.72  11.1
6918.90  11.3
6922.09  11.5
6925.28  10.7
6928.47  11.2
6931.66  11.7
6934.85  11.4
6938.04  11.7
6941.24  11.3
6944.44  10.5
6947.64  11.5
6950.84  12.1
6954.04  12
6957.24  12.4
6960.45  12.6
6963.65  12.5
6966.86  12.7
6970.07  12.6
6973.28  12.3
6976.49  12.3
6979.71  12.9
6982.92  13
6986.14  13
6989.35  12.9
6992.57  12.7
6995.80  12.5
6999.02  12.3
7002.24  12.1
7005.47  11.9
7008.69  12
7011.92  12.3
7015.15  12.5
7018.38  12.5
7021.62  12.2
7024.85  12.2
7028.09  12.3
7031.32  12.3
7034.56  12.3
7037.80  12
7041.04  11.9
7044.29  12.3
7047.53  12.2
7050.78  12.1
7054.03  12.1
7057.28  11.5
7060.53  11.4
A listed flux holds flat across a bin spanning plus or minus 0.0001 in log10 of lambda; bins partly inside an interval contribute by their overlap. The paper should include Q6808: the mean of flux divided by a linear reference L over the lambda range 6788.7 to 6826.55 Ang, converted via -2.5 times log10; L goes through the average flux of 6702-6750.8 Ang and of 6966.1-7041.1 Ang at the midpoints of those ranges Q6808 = 0.064 mag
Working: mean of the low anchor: 12.1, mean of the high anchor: 12.4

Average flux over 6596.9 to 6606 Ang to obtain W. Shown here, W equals 12.8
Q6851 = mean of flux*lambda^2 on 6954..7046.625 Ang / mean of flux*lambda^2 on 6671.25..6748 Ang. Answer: 1.13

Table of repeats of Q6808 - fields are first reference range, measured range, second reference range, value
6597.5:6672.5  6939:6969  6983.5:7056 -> 0.026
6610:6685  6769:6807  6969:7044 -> 0.045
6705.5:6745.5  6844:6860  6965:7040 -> 0.089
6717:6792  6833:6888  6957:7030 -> 0.037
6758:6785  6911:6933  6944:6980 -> 0.079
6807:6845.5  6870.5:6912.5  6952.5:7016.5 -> 0.032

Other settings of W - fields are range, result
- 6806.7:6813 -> 11.7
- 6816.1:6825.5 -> 11.2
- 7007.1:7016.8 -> 12.3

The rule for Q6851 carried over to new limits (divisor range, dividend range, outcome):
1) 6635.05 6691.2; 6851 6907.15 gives 1.07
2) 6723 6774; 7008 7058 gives 1.10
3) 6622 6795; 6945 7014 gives 1.13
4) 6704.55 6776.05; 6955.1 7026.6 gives 1.11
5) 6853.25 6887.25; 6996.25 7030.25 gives 1.08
